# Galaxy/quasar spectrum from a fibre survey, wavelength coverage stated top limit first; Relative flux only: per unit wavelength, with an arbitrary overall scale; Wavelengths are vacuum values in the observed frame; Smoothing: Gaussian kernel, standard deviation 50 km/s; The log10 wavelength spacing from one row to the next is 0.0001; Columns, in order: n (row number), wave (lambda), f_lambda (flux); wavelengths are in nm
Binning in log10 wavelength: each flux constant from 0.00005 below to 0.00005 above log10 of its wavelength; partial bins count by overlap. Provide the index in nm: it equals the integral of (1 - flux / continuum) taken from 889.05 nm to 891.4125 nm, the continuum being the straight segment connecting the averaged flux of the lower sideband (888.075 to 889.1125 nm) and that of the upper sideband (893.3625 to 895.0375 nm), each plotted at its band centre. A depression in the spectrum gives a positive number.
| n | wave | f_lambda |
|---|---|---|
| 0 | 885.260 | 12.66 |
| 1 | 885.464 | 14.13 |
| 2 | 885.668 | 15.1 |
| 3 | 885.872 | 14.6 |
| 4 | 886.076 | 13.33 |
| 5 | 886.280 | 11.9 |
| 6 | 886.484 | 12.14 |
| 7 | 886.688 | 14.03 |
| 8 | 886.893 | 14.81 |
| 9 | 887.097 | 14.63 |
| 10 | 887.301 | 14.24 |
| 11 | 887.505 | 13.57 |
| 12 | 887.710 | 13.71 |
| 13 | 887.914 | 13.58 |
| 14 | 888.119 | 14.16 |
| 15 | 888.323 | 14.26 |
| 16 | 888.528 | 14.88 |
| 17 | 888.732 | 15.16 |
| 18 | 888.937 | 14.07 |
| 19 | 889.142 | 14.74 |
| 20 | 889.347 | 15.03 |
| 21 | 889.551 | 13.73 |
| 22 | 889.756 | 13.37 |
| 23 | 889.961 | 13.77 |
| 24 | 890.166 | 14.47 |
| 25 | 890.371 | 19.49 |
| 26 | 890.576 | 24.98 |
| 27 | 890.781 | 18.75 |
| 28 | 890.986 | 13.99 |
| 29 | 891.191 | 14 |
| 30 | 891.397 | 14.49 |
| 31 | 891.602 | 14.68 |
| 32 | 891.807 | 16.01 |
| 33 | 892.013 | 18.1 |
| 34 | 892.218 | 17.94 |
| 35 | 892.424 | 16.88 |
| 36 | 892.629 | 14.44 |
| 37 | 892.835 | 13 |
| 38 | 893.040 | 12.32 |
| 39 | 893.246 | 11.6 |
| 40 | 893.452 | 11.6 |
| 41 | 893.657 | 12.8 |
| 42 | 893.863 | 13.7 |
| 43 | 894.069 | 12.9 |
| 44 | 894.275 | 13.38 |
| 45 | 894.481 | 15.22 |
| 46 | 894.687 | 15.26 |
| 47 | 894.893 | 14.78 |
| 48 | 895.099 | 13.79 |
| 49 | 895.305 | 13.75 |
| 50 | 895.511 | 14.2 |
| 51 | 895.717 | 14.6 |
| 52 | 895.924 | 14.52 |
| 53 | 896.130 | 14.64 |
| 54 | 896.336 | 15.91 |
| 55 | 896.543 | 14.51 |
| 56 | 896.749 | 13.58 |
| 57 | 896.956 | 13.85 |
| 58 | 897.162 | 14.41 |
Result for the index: -0.27 nm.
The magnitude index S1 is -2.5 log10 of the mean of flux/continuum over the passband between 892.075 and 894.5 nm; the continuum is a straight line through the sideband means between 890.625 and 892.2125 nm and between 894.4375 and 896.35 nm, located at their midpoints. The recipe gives 0.12 mag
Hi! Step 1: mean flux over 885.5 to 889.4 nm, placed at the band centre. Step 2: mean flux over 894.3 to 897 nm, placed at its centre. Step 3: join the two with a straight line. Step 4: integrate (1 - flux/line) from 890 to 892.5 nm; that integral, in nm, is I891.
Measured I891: -0.46 nm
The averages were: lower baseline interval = 14.1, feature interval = 16.9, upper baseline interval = 14.5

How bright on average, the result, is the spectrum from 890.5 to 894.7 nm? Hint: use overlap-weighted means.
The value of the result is 15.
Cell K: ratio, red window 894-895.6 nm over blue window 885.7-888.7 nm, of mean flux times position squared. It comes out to 1.0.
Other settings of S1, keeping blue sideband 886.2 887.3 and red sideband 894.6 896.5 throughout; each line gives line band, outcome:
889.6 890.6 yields -0.17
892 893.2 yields -0.06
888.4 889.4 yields -0.07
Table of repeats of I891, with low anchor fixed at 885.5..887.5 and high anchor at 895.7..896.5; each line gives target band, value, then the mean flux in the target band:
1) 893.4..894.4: 0.114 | 13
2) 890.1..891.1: -0.288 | 18.4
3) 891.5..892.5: -0.156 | 16.7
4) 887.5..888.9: -0.018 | 14.2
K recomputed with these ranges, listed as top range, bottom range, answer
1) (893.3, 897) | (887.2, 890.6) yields 0.95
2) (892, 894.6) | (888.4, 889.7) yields 0.97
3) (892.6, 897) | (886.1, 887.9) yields 1.03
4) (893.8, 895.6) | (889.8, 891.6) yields 0.86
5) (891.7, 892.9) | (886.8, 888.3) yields 1.16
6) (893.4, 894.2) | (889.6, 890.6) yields 0.79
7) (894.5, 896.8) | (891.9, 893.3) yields 0.98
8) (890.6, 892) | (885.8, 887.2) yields 1.19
